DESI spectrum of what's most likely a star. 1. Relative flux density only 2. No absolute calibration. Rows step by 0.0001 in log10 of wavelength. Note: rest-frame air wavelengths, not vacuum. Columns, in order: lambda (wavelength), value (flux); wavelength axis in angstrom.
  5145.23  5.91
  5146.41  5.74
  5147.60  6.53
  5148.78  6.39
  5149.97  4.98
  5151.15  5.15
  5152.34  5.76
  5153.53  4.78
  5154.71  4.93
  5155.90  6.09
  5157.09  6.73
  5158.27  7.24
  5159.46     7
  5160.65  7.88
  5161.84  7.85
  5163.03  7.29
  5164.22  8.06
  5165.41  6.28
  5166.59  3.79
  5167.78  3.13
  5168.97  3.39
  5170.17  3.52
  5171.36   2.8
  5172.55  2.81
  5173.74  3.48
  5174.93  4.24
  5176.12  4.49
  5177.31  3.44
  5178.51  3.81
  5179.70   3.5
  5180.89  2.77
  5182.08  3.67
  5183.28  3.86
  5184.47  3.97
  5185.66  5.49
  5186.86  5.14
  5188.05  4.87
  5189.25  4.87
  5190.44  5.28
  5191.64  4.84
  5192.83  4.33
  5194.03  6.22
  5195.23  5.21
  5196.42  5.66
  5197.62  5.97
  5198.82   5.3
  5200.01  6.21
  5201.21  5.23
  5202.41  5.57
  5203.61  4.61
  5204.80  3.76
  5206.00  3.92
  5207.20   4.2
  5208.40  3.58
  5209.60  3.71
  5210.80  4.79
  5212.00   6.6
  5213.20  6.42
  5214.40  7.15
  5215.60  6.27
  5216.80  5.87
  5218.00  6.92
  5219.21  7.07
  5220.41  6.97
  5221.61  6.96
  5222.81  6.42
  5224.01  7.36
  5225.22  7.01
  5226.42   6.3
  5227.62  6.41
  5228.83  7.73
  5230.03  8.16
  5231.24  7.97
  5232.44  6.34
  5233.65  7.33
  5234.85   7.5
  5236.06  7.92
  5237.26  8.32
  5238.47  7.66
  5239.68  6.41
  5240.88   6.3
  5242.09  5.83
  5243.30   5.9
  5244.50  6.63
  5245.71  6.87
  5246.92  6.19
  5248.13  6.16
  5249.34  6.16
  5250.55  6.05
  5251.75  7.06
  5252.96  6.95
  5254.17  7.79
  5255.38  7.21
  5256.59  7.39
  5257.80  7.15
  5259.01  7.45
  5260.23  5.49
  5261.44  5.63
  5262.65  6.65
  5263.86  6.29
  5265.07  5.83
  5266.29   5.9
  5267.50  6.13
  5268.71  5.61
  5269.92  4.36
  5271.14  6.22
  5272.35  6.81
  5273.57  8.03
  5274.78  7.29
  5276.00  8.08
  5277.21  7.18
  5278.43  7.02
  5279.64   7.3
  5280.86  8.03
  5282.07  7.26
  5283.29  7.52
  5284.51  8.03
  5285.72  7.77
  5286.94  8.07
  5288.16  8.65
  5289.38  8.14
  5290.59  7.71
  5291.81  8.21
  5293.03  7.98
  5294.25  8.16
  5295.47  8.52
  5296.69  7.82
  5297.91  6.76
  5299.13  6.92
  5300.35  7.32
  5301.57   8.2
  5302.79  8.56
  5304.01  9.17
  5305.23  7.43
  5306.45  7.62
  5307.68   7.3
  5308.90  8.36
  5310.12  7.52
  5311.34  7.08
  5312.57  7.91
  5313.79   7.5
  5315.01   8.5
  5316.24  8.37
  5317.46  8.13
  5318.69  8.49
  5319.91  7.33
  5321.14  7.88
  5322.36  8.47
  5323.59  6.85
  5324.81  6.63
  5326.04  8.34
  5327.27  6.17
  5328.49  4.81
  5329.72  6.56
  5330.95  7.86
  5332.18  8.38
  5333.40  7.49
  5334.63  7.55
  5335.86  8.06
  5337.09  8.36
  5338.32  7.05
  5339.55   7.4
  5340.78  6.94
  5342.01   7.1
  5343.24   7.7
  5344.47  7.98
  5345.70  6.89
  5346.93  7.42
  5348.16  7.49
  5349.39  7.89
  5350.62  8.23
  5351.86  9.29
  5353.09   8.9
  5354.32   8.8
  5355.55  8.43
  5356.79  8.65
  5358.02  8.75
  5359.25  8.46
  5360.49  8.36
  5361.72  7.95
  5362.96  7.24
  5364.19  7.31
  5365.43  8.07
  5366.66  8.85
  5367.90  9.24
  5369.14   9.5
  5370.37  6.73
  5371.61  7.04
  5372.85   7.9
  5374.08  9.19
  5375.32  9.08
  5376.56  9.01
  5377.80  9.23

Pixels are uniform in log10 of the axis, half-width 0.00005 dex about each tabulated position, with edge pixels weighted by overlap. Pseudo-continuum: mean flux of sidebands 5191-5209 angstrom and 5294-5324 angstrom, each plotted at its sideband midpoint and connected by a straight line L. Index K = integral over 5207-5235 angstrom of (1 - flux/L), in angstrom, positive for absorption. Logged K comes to -4.68 angstrom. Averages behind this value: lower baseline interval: 4.97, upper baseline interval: 7.85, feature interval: 6.48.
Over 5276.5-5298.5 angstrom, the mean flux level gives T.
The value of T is 7.79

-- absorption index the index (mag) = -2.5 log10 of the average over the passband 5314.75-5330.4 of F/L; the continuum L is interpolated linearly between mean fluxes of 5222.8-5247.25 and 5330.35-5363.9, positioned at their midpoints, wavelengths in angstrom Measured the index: 0.05 mag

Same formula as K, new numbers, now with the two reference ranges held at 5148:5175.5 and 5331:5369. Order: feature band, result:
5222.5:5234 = -1.46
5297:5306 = -0.51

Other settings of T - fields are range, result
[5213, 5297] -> 7.02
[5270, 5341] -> 7.62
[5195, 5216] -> 5.22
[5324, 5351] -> 7.37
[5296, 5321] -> 7.82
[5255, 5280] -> 6.61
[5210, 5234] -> 6.77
